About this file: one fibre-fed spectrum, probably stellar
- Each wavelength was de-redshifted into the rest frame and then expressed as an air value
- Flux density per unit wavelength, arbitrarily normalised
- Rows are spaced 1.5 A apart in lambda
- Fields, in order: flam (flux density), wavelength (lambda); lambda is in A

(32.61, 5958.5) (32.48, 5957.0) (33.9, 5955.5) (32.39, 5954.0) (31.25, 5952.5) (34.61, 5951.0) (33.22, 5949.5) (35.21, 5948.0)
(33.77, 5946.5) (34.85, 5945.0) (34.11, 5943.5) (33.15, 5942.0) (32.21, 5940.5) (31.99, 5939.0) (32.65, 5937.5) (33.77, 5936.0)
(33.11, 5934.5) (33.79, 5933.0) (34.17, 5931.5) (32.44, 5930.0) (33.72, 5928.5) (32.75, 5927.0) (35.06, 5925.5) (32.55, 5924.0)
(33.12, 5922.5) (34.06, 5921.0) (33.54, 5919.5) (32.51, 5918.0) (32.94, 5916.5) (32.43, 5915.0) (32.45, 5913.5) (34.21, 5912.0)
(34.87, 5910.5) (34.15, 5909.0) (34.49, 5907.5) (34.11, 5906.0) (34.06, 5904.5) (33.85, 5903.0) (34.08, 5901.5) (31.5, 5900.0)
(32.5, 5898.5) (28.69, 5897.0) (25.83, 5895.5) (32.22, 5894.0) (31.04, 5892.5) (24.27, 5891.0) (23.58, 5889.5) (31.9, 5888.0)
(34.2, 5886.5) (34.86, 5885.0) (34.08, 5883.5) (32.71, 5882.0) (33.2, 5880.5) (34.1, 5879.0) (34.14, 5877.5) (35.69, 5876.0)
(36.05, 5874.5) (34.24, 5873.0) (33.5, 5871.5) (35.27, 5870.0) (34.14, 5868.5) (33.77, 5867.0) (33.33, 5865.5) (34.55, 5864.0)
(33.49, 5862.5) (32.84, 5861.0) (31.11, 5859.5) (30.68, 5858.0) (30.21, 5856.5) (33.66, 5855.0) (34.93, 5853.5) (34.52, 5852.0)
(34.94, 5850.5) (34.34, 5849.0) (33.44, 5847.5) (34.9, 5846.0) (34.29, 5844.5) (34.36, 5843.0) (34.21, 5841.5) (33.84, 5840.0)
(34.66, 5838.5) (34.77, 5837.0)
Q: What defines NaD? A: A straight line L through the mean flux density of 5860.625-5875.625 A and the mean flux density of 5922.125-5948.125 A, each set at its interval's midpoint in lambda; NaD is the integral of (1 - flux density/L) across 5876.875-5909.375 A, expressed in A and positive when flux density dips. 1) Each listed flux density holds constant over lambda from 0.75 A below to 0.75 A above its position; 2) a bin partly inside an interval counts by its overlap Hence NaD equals 1.9 A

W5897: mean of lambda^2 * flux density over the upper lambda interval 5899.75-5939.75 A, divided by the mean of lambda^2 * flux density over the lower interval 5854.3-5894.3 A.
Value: 1.04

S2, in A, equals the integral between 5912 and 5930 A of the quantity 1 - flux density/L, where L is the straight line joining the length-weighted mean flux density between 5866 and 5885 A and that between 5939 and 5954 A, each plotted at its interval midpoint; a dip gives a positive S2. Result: 0.3 A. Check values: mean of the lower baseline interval 34.3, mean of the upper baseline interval 33.5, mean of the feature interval 33.2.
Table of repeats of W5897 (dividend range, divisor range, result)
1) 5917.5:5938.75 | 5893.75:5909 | 1.04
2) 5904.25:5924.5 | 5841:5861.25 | 1.02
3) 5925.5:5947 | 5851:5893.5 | 1.04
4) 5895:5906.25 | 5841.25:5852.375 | 0.94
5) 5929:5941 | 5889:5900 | 1.17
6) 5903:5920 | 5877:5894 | 1.07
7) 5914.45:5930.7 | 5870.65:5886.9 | 0.98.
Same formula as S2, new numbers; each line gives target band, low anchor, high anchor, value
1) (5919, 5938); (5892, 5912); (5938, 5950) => -0.2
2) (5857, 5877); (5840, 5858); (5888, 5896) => -1.5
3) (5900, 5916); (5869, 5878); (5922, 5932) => 0.1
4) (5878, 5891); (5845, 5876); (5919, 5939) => 0.7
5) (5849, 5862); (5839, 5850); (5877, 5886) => 0.4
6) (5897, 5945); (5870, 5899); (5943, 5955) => -0.5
